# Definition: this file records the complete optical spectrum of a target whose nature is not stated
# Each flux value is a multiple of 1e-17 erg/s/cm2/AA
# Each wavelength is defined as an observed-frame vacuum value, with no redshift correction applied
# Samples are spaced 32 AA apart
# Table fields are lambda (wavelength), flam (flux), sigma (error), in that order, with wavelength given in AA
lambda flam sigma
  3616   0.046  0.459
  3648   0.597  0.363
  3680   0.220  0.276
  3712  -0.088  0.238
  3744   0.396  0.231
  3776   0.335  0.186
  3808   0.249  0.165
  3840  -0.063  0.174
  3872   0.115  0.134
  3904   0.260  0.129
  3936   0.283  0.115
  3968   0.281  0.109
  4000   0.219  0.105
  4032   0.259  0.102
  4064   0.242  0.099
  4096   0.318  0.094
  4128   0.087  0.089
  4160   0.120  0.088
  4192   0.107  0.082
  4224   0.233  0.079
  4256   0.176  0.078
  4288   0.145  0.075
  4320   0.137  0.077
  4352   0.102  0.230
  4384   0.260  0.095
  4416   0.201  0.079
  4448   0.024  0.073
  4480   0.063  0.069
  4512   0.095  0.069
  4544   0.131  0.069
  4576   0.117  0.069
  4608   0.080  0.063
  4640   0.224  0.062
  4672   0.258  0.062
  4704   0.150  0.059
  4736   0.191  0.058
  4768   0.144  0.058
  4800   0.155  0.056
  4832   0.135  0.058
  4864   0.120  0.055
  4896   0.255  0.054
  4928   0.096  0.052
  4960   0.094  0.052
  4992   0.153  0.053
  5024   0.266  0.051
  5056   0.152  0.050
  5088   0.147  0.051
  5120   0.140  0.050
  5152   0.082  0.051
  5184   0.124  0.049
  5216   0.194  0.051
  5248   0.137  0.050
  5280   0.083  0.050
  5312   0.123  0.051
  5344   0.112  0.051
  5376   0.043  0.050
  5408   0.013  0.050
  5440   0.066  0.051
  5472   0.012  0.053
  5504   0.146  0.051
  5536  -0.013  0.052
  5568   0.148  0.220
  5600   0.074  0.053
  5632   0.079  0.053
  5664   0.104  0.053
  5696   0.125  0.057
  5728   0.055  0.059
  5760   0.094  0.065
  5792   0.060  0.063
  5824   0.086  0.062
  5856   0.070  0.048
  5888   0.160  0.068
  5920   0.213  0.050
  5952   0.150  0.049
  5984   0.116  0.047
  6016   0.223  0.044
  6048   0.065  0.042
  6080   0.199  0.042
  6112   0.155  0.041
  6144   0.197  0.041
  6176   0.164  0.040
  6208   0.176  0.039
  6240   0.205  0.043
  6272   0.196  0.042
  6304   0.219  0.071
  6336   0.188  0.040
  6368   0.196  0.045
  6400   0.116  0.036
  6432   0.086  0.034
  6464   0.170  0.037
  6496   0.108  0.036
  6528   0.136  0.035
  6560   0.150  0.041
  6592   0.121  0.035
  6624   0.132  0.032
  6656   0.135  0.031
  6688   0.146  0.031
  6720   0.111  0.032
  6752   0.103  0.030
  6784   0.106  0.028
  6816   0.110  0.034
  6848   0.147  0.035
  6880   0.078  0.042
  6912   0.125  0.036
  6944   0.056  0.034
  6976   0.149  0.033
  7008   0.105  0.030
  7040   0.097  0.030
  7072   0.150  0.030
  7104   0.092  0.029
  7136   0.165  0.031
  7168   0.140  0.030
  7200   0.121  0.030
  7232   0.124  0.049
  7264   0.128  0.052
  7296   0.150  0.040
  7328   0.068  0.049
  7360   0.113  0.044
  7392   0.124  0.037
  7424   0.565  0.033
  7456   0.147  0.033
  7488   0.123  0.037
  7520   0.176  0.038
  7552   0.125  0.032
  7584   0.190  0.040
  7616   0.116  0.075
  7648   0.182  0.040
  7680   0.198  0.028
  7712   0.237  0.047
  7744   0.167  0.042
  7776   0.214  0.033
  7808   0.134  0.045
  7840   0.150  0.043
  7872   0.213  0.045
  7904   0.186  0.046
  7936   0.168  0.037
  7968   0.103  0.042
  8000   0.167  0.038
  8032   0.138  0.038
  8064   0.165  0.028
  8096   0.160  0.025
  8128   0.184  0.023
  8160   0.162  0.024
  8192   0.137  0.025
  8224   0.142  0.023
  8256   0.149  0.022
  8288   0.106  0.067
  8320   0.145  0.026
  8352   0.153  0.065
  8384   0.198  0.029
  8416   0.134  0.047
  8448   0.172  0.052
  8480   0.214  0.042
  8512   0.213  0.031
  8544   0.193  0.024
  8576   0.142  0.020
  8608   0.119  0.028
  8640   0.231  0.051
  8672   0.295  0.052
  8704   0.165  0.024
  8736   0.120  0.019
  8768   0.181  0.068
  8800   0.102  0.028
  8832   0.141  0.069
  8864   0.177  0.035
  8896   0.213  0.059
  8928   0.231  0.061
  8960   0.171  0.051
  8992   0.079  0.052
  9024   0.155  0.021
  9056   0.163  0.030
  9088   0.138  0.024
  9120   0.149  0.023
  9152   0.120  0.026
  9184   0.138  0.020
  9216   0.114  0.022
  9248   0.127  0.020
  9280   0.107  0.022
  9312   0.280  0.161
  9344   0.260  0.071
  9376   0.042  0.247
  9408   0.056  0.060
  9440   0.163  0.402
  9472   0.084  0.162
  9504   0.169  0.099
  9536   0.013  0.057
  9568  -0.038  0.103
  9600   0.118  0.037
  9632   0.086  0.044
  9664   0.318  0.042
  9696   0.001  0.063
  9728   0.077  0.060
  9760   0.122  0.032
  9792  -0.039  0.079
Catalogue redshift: 0.99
